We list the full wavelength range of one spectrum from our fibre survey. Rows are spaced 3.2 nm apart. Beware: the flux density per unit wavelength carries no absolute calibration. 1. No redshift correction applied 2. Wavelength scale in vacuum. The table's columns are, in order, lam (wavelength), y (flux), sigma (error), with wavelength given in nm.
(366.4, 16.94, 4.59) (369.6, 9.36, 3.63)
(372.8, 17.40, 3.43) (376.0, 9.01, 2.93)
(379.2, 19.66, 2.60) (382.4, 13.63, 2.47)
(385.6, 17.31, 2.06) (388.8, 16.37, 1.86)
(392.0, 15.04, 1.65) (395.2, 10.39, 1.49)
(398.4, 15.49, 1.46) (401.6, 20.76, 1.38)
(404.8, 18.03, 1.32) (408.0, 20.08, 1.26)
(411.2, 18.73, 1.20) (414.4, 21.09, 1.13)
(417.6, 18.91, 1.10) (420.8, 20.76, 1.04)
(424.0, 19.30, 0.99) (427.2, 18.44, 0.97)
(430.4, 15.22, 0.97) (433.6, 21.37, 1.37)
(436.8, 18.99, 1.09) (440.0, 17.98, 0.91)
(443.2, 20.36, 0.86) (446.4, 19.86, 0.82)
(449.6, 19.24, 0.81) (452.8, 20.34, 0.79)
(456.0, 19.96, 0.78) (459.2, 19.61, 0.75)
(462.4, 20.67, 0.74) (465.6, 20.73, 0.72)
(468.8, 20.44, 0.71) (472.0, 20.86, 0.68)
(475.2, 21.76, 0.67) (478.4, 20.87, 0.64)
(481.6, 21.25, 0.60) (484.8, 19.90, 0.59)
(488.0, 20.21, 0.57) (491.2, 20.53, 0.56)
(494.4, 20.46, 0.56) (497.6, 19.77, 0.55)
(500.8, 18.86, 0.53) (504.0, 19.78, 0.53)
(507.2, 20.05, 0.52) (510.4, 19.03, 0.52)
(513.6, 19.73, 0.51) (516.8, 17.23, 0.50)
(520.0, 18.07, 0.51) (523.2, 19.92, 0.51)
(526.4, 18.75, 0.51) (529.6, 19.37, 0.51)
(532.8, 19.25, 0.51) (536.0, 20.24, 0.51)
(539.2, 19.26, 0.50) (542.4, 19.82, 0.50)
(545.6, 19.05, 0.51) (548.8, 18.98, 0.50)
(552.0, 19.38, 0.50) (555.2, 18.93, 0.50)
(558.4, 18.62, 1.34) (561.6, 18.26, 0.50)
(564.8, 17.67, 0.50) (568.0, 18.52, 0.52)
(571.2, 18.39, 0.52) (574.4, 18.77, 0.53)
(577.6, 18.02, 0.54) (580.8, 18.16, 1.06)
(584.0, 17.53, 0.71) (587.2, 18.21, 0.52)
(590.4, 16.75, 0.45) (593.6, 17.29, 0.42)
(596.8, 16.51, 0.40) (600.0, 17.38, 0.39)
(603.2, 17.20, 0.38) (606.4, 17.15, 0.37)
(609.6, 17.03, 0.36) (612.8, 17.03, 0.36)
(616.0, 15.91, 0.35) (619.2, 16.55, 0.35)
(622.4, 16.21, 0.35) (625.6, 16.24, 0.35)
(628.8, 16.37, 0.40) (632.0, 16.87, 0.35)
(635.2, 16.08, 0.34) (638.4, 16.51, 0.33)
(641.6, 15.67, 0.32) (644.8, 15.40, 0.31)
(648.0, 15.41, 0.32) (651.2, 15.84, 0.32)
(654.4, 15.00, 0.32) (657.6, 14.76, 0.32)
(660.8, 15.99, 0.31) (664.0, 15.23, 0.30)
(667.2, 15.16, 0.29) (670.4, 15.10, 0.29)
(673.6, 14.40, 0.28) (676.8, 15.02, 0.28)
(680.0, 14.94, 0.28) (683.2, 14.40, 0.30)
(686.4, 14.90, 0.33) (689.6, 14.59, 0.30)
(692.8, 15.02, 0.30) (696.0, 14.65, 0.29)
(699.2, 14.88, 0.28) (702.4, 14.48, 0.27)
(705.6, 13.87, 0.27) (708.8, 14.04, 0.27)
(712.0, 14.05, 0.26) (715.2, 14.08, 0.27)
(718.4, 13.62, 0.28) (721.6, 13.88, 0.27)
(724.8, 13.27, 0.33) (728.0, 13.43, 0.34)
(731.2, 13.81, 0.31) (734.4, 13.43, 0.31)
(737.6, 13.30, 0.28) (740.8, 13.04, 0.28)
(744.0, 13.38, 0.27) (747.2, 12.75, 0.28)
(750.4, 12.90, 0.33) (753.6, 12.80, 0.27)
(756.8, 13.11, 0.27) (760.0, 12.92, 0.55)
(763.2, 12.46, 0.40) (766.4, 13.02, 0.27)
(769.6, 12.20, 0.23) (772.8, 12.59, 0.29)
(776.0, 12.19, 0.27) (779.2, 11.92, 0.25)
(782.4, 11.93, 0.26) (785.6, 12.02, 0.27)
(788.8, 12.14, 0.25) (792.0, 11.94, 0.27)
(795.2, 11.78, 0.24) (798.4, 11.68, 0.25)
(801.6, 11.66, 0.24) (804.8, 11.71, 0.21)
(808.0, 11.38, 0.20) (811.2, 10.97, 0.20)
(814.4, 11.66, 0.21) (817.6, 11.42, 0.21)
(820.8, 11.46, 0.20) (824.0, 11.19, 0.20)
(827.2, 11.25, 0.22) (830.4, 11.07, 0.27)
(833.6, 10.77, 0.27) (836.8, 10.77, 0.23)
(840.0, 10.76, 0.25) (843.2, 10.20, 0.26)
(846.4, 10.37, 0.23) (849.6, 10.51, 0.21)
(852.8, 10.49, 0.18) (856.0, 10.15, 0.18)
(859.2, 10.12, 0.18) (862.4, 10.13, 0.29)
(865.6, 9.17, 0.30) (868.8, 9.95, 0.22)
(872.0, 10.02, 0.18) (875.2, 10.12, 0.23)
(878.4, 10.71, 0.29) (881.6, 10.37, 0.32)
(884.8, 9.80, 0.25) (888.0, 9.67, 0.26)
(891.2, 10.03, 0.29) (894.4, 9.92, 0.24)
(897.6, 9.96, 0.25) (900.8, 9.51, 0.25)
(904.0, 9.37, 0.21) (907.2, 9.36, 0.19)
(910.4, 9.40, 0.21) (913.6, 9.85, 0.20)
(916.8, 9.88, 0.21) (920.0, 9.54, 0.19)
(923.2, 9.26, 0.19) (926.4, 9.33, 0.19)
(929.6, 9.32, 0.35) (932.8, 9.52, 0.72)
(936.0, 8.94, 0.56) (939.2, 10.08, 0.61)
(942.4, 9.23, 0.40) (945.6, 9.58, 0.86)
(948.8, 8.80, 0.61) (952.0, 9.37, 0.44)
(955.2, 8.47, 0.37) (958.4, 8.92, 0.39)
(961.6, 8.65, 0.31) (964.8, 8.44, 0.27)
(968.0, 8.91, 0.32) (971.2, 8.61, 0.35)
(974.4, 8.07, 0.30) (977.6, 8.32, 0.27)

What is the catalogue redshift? 0.00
